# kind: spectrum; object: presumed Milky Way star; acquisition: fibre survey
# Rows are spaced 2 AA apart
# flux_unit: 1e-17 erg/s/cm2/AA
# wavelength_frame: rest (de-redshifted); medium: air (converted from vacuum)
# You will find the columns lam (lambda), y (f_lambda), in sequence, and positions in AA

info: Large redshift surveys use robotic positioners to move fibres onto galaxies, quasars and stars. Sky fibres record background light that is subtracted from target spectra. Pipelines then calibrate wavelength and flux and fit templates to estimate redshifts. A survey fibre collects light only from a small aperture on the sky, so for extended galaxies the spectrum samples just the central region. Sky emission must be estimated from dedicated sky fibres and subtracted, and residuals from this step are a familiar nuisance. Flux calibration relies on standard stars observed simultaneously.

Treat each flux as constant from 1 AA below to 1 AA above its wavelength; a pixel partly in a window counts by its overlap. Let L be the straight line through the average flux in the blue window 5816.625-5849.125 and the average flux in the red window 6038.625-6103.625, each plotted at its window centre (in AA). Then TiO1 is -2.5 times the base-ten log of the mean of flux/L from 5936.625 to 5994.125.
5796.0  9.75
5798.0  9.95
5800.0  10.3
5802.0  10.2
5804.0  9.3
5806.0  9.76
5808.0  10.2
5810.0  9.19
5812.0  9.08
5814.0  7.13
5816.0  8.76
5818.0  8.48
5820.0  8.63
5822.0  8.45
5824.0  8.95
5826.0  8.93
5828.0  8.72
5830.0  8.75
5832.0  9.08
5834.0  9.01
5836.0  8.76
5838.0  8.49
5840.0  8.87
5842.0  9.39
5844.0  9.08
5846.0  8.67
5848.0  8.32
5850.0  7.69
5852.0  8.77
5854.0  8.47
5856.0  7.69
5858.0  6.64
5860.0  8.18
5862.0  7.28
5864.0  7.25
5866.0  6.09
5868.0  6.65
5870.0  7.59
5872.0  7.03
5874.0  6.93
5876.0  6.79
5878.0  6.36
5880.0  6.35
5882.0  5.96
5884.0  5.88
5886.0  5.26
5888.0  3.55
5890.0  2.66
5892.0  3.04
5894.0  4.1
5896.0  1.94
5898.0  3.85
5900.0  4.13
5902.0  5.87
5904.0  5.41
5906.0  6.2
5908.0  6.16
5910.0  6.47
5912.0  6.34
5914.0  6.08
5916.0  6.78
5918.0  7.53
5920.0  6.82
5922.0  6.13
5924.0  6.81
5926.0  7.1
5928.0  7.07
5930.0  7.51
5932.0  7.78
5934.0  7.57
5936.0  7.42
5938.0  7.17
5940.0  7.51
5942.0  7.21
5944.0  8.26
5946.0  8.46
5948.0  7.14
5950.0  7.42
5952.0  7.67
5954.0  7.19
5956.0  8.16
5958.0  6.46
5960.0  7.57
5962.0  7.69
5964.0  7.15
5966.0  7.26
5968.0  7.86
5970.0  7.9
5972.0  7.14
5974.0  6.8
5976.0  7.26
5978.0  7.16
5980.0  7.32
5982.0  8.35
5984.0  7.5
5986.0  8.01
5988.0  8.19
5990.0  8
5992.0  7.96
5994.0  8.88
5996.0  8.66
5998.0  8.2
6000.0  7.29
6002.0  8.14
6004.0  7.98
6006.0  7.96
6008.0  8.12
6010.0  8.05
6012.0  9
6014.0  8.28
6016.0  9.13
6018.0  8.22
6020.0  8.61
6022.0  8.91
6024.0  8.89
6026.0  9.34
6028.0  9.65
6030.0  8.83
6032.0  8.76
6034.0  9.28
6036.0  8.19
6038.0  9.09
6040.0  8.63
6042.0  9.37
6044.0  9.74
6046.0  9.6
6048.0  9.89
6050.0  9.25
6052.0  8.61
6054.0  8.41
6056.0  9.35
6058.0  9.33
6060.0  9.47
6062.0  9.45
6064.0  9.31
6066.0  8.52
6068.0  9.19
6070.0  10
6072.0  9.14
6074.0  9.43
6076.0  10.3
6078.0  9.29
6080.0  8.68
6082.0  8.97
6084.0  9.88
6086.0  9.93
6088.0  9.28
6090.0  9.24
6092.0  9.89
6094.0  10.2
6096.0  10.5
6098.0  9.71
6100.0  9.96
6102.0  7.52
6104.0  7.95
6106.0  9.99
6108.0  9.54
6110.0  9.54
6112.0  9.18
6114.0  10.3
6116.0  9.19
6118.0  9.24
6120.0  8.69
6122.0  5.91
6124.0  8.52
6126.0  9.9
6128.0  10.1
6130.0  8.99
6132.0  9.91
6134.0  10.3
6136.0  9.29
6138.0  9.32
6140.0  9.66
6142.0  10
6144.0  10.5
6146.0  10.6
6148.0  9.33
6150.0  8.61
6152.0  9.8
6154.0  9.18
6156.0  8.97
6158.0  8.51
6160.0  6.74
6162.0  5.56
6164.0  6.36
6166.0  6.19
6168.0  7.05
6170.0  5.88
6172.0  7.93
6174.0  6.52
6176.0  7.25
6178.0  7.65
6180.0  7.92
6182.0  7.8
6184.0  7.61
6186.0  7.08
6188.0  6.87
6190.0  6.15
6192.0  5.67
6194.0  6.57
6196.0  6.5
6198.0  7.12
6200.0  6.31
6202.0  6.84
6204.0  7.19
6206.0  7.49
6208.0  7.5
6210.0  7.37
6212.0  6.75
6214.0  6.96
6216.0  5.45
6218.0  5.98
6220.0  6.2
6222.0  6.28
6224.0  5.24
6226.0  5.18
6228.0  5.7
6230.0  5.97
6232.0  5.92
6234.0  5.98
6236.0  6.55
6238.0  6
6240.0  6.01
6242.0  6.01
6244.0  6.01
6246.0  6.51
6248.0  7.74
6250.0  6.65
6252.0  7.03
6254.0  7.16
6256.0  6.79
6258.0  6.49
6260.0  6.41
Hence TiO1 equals 0.20 mag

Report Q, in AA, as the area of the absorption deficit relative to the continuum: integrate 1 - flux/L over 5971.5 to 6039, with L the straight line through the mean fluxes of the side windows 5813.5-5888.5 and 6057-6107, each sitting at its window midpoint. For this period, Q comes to 4.4 AA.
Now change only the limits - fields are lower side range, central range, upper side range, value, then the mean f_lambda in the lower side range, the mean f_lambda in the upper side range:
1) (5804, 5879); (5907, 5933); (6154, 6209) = 3.7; 8.23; 7.05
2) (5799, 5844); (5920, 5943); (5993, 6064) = 4.5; 9.02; 8.82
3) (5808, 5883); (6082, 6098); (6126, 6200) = -3.5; 8.04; 8.04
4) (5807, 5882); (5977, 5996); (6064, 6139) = 1.8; 8.1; 9.34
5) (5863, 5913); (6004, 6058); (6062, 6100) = -2.5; 5.51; 9.54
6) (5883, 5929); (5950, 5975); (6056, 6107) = -2.6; 5.44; 9.4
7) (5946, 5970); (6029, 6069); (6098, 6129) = -3.4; 7.48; 9.06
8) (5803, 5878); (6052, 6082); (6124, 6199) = -4.0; 8.27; 8.1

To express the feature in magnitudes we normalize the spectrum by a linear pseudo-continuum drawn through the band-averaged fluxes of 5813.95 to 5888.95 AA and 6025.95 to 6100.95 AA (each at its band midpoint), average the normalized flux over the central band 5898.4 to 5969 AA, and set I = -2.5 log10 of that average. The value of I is 0.20 mag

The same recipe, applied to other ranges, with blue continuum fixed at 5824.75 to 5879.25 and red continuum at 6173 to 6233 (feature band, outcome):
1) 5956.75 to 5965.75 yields 0.05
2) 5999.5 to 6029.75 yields -0.16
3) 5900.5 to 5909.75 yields 0.31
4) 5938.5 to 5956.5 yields 0.00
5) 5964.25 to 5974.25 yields 0.02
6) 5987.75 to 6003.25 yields -0.10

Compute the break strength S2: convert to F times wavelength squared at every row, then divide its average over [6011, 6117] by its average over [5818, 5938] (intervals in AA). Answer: 1.42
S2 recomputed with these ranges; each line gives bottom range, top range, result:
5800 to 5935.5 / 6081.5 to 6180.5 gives 1.33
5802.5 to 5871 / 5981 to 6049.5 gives 1.09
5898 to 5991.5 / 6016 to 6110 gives 1.35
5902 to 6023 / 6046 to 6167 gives 1.27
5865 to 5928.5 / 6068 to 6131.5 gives 1.73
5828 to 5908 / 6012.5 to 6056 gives 1.41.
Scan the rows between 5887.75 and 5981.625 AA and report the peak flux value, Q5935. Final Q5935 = 8.46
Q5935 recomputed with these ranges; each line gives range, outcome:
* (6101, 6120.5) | 10.3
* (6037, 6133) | 10.5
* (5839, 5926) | 9.39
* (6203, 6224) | 7.5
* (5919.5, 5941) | 7.78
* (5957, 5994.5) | 8.88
